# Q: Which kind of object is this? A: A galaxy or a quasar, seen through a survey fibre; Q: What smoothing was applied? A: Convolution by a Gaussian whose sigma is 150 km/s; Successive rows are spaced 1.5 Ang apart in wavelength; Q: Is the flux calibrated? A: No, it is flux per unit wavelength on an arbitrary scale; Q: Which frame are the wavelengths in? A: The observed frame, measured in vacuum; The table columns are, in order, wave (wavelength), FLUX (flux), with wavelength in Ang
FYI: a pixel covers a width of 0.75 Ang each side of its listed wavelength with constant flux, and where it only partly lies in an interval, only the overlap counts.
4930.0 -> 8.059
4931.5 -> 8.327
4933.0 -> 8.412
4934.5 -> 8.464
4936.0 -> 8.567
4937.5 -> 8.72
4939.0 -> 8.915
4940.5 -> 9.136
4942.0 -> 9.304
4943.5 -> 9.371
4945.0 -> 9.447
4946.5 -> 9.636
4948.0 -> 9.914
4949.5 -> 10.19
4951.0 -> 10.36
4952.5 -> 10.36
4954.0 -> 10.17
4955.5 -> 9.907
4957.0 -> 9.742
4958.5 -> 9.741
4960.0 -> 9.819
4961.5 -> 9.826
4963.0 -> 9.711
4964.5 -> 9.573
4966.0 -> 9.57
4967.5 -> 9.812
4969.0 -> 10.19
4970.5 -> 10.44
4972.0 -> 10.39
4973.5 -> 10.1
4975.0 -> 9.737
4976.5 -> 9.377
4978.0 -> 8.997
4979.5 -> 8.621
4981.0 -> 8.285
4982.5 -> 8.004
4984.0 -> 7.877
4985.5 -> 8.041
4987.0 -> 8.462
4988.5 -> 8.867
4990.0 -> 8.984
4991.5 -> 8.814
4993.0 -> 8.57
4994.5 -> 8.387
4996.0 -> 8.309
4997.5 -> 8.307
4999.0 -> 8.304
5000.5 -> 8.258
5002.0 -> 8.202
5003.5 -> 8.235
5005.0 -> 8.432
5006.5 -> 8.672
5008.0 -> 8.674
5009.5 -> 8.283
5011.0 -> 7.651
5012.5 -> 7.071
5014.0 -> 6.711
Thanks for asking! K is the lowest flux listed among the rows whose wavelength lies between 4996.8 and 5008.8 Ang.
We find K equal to 8.202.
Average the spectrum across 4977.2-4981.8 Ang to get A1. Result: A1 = 8.64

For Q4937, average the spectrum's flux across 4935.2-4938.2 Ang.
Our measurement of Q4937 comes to 8.64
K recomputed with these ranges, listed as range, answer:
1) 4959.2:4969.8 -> 9.57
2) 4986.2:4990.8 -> 8.462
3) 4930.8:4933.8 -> 8.327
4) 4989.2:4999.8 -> 8.304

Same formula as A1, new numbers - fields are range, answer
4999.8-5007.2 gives 8.36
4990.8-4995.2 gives 8.59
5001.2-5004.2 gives 8.22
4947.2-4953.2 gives 10.2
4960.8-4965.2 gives 9.7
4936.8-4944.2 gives 9.09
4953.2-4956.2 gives 10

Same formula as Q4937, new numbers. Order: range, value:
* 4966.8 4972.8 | 10.2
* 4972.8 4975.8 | 9.91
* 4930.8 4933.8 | 8.37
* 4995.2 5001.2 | 8.3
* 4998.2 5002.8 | 8.26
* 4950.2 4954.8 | 10.3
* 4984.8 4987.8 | 8.27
